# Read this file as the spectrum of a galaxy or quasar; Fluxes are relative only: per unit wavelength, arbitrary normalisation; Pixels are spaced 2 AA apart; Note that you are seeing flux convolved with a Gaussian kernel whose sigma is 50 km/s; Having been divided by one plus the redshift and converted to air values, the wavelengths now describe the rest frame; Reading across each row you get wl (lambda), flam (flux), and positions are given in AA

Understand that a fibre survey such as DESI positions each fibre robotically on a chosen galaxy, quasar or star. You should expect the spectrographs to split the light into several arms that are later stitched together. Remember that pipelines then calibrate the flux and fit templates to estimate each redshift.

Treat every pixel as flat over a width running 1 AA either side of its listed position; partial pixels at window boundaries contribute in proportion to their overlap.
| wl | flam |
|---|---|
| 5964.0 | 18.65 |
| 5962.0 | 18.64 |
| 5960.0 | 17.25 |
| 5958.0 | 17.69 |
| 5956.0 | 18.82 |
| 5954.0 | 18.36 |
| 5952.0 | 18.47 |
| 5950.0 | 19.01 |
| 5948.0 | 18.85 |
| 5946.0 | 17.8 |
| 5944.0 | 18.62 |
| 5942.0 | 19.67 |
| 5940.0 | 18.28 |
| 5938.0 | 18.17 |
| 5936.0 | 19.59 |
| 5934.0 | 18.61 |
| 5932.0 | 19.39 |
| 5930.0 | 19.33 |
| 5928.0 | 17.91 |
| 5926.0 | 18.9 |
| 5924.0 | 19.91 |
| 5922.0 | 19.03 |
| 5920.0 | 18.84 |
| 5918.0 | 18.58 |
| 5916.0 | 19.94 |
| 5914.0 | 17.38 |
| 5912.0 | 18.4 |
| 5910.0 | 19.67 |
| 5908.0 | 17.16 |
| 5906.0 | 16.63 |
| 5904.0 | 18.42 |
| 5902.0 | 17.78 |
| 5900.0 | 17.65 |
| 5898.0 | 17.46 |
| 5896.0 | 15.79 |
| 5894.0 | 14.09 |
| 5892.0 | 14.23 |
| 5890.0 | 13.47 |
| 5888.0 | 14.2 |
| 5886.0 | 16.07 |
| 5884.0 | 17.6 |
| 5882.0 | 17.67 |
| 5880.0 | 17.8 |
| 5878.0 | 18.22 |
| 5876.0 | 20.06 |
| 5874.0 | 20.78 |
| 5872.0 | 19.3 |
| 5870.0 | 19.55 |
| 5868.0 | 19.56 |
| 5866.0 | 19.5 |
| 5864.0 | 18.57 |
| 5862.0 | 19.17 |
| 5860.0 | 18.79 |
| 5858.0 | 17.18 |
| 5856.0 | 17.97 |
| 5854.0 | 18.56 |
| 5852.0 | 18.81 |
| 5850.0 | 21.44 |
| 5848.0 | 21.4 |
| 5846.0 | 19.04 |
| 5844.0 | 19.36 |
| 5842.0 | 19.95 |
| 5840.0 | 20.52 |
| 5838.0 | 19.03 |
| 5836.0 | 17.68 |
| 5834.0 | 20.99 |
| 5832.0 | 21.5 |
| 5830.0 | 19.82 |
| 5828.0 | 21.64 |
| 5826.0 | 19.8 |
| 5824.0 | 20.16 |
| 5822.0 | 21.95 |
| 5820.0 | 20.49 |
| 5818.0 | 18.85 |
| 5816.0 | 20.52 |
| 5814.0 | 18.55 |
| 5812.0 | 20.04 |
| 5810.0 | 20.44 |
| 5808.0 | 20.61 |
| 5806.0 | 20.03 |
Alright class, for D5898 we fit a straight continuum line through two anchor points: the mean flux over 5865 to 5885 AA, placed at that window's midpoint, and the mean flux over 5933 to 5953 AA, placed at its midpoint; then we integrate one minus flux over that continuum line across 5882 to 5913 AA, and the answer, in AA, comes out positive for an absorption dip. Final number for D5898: 3.76 AA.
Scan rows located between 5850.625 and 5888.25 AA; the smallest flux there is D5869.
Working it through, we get 14.2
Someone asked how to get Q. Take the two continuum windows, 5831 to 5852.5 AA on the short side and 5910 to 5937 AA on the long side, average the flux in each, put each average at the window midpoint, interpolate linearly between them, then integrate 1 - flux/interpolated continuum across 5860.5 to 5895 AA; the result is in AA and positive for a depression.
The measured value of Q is 3.34 AA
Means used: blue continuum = 20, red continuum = 18.9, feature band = 17.7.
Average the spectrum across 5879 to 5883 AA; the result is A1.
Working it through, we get 17.7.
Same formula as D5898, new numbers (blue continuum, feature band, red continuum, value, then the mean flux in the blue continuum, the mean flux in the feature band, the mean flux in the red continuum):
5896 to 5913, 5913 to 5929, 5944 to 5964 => -0.8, 17.8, 18.8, 18.4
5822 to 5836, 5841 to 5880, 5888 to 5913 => -1.0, 20.5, 19.3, 16.6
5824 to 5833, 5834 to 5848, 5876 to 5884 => 0.3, 20.6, 19.5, 18.1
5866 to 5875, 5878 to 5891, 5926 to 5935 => 2.2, 19.8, 16.3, 18.8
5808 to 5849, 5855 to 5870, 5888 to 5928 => 0.2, 20.1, 18.7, 17.5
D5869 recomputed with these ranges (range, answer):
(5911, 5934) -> 17.38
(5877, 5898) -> 13.47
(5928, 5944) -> 17.91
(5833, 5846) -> 17.68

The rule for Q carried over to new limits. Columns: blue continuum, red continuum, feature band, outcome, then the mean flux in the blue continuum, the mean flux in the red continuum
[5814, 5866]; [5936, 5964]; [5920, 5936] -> -0.3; 19.7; 18.5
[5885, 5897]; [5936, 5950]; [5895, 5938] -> -4.6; 14.6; 18.7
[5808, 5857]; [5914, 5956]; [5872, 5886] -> 0.6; 20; 18.8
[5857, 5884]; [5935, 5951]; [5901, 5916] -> 0.6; 18.9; 18.7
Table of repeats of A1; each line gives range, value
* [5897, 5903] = 17.6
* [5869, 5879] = 19.6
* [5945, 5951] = 18.6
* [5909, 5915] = 18.5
